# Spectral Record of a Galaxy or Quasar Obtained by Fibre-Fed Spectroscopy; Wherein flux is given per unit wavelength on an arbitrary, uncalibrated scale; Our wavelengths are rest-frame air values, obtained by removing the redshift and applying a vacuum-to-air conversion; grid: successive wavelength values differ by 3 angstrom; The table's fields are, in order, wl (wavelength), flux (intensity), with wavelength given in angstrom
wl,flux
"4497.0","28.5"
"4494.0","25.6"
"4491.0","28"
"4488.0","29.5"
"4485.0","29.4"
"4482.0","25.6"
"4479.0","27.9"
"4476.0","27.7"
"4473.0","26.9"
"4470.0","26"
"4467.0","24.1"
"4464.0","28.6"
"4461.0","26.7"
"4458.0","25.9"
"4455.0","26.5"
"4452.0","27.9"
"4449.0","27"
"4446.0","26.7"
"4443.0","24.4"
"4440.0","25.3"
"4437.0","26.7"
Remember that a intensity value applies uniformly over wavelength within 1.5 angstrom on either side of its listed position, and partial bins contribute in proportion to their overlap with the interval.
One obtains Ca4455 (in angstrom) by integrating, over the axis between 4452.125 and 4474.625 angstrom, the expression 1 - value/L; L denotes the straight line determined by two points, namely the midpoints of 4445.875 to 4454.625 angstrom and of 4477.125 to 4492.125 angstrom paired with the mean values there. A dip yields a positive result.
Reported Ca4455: 0.8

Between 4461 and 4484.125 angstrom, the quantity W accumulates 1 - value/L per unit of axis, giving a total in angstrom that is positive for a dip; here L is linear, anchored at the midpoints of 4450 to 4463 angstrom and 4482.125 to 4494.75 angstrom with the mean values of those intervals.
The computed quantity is 0.6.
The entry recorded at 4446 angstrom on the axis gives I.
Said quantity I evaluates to 26.7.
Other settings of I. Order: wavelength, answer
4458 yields 25.9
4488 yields 29.5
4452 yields 27.9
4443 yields 24.4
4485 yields 29.4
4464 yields 28.6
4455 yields 26.5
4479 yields 27.9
